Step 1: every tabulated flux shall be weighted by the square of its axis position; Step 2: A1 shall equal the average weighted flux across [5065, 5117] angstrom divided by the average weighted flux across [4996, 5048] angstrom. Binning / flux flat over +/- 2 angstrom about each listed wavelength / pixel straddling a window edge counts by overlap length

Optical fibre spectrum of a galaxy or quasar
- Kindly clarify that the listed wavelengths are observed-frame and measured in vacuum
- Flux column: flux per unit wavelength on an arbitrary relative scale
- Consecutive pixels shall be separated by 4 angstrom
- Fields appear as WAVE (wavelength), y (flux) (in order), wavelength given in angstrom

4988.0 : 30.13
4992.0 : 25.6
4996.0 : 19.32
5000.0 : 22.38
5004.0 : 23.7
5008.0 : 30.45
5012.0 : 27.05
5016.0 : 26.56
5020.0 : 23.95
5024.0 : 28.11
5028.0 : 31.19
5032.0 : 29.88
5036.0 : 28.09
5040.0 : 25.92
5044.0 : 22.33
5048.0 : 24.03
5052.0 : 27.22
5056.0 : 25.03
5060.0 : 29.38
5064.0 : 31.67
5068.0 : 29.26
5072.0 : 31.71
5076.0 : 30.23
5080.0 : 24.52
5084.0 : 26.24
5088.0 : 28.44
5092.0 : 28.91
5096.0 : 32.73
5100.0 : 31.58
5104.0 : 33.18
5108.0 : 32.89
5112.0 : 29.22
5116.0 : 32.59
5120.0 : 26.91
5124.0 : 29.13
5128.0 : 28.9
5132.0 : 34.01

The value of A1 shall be 1.2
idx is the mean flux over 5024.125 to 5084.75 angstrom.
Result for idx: 27.8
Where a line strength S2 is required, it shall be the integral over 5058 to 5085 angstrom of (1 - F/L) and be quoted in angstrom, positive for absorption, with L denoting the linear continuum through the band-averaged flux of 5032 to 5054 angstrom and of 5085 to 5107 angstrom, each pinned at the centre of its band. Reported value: -0.6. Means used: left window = 25.9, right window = 30.8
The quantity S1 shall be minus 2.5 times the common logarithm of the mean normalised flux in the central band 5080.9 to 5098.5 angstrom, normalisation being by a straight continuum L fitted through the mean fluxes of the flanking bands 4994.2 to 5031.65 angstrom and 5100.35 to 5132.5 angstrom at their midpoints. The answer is 0.03 mag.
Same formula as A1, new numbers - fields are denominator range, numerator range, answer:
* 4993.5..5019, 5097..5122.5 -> 1.30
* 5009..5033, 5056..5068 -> 1.07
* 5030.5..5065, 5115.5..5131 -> 1.13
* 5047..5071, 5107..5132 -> 1.10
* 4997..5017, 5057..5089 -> 1.15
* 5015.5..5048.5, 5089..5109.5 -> 1.21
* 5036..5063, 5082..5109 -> 1.19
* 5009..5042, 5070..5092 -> 1.04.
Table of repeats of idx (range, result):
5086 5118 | 31.2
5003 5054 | 26.9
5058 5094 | 28.9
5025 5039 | 29.3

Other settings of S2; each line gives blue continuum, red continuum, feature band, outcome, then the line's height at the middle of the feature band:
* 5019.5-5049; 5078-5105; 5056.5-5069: -0.7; 28.1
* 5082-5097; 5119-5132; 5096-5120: -2.0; 29.1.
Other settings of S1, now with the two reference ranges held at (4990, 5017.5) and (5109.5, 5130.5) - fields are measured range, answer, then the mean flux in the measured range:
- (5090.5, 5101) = -0.09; 31.1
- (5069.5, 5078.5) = -0.10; 30.5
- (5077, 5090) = 0.06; 26.7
